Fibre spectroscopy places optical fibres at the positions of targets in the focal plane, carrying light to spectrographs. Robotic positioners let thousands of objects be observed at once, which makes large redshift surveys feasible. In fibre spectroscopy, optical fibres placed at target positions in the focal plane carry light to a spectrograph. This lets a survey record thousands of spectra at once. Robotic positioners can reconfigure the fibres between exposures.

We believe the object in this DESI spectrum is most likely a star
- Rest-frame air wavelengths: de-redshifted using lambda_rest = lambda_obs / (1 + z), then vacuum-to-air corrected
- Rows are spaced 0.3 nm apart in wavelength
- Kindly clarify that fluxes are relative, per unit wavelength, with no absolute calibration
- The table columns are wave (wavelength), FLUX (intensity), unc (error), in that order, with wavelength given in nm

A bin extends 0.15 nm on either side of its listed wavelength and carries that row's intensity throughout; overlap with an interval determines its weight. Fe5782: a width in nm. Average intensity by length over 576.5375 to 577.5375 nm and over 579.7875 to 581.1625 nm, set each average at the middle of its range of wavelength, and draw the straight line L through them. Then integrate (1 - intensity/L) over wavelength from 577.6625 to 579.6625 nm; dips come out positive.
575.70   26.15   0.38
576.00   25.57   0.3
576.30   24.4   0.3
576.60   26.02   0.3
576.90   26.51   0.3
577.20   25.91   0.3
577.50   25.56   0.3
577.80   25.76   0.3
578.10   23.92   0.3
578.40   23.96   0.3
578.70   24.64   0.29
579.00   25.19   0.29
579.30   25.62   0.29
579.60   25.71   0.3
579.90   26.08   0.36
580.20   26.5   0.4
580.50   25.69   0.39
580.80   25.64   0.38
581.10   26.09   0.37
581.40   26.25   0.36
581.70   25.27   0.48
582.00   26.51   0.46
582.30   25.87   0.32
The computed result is 0.084 nm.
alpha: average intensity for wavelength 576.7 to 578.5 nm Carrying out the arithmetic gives 25.3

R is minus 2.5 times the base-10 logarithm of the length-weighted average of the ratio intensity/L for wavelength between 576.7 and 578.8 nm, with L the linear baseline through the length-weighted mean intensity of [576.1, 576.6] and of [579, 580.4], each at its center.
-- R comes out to 0.01 mag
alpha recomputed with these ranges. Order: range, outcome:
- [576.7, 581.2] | 25.5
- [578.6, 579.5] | 25.2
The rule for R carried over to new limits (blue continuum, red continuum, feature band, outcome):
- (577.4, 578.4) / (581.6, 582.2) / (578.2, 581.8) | -0.004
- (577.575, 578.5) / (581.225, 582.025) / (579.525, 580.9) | -0.022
